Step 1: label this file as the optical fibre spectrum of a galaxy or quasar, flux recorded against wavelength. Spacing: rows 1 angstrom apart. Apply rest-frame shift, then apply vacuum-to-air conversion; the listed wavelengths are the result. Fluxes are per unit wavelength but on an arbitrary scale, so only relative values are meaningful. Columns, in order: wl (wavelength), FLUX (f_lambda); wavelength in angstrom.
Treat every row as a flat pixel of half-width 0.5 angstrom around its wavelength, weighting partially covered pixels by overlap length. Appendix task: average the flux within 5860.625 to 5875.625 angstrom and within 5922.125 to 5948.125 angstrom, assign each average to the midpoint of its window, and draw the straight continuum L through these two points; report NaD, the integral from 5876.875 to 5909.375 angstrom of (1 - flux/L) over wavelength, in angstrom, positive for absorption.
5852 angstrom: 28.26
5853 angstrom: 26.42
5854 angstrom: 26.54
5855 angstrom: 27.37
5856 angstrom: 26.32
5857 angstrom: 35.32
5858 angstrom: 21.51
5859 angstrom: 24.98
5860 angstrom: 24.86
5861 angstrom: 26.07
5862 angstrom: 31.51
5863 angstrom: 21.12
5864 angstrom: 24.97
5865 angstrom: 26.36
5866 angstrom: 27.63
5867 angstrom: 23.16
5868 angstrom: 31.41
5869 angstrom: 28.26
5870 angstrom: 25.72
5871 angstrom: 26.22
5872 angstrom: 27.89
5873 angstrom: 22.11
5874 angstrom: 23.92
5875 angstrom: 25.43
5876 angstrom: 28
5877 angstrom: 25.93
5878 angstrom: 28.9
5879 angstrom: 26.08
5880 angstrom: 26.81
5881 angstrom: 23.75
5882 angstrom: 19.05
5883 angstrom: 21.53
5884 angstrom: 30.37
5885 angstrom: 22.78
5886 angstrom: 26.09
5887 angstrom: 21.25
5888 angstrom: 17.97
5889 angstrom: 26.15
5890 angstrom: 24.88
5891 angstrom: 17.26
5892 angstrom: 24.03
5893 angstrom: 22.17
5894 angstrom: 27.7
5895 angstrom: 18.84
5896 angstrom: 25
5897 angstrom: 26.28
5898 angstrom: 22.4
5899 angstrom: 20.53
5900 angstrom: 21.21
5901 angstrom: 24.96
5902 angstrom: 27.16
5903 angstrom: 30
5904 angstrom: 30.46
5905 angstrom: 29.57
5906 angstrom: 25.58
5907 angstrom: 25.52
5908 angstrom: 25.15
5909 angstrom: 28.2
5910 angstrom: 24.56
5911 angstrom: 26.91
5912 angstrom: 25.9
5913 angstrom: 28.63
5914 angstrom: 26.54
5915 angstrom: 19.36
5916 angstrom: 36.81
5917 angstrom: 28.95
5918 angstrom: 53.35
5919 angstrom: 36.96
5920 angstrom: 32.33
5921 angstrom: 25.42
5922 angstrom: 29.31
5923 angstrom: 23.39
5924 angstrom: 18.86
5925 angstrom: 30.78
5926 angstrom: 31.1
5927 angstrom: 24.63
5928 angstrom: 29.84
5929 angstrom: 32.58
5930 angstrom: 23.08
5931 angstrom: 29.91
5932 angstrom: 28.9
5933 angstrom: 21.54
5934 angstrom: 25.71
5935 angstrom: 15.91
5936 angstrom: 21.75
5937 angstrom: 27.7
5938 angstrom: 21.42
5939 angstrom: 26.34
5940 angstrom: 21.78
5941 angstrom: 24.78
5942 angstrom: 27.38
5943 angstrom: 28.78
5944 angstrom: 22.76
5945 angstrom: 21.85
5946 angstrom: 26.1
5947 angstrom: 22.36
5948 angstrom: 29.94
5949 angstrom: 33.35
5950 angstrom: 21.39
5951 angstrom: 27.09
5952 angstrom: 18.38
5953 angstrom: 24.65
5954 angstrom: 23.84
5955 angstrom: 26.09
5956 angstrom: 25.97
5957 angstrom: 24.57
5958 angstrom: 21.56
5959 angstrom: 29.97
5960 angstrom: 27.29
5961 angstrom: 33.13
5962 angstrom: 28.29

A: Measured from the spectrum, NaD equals 1.5 angstrom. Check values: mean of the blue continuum 26.1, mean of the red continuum 25.3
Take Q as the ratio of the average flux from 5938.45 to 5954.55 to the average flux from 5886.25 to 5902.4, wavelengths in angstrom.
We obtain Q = 1.09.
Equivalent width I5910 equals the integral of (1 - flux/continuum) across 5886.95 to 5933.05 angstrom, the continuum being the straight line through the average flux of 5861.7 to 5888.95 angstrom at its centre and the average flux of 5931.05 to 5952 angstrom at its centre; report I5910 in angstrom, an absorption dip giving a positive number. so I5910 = -3.1 angstrom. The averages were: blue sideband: 25.3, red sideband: 24.8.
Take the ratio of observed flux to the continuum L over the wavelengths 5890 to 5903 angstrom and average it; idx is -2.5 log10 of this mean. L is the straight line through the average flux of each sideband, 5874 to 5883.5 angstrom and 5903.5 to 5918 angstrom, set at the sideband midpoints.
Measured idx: 0.14 mag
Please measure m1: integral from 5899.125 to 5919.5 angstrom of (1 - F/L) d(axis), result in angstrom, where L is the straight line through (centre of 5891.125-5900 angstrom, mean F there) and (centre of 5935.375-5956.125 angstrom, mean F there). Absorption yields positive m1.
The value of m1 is -4.4 angstrom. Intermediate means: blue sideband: 23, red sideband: 24.9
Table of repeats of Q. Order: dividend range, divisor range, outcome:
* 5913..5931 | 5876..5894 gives 1.23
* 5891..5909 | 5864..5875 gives 0.95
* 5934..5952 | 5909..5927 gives 0.84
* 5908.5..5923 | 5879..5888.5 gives 1.28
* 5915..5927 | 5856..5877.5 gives 1.17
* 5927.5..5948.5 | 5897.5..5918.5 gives 0.91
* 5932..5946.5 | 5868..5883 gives 0.94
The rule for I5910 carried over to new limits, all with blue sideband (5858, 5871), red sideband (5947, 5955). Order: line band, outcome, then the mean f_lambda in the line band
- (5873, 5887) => 0.5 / 25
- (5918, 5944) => -1.3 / 26.9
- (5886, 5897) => 1.3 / 22.9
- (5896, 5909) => 0.0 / 25.8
